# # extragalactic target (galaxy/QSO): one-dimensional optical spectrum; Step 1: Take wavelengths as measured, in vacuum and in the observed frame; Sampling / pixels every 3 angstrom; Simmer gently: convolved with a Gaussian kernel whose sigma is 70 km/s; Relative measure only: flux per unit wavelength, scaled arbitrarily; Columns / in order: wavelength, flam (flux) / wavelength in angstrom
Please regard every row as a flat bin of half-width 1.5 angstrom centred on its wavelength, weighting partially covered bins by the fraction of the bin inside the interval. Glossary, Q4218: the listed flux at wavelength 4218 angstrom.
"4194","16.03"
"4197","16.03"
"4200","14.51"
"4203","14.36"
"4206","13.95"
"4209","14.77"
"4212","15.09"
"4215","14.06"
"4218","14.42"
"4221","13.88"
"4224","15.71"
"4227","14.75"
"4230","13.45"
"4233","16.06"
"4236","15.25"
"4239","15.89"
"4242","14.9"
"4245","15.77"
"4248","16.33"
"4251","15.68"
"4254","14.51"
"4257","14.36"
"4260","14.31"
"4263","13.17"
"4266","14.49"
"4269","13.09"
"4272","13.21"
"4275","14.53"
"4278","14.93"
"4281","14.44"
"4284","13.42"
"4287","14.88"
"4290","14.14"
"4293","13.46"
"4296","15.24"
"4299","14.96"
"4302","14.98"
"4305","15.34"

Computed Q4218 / 14.42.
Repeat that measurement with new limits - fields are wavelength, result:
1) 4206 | 13.95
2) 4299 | 14.96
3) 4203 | 14.36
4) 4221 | 13.88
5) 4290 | 14.14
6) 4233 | 16.06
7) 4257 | 14.36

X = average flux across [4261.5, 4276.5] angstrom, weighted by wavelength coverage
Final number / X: 13.7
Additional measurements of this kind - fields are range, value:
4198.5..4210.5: 14.4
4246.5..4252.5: 16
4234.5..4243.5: 15.3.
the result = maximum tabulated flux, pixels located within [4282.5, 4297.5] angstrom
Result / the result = 15.24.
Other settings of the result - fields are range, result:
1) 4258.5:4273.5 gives 14.49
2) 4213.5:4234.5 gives 16.06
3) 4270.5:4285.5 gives 14.93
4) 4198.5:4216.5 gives 15.09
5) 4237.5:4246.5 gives 15.89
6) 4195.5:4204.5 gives 16.03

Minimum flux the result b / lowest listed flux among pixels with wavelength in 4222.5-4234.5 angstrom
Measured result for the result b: 13.45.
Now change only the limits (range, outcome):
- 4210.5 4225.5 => 13.88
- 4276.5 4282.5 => 14.44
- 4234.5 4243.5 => 14.9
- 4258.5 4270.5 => 13.09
